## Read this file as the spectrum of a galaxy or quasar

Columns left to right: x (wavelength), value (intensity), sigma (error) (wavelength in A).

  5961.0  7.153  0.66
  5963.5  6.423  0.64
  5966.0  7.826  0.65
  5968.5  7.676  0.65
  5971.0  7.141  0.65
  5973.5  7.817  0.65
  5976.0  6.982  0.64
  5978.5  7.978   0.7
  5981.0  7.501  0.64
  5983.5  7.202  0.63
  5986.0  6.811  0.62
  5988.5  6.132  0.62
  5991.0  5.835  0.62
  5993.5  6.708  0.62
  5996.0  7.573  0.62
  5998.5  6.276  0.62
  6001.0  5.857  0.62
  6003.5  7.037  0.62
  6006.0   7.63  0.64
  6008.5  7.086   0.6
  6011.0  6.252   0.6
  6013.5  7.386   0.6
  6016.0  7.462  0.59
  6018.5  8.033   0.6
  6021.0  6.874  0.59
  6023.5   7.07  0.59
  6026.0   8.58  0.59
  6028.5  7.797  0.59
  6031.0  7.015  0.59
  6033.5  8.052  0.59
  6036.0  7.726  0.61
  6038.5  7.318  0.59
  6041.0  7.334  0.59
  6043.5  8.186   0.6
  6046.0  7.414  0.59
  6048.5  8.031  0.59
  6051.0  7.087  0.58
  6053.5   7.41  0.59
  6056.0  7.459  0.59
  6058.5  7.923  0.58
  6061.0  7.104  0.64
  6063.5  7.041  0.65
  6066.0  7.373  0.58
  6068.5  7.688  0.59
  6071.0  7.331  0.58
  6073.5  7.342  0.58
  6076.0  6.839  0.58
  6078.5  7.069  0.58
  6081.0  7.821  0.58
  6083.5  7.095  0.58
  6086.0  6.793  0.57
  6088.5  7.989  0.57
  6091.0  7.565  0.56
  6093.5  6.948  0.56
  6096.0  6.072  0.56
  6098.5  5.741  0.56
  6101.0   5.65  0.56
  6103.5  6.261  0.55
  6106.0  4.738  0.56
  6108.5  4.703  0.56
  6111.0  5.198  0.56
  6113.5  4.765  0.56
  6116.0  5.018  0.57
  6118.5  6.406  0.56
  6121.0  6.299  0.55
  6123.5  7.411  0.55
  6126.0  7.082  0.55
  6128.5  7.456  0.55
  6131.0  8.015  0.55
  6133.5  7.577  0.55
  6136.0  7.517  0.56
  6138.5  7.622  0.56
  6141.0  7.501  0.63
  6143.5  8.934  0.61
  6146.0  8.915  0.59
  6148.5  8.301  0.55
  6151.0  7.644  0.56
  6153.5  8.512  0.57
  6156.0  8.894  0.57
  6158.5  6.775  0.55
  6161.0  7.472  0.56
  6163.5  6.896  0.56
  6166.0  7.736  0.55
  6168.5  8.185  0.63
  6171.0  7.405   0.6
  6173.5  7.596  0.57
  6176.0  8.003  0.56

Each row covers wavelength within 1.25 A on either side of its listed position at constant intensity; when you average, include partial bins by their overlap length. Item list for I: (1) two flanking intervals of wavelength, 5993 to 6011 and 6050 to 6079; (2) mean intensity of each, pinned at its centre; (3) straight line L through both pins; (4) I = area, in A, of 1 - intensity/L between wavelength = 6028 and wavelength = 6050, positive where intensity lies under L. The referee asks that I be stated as -1.60 A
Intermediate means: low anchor 6.84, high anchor 7.31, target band 7.64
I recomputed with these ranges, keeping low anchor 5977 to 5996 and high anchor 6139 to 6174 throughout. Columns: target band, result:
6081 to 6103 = 2.2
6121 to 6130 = 0.6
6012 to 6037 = -1.5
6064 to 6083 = 0.3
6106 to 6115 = 3.3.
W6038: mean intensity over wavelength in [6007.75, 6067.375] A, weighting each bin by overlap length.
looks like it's 7.46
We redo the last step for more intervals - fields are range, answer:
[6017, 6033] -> 7.58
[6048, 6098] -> 7.26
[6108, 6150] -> 7.03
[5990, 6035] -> 7.15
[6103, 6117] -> 5.05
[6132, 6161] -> 7.99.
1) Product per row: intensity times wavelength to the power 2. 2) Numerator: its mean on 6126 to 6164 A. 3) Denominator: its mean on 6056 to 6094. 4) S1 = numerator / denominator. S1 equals 1.10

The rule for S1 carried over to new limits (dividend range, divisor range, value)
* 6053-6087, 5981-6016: 1.10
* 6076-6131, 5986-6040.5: 0.93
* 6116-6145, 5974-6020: 1.10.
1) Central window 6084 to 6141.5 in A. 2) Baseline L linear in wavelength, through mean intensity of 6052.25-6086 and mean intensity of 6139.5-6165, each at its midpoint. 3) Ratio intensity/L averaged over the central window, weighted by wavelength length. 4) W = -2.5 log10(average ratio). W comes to 0.17 mag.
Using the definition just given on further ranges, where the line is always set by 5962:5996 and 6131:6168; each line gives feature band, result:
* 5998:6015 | 0.06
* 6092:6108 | 0.29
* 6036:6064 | -0.01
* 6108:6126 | 0.31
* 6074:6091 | 0.04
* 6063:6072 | 0.02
